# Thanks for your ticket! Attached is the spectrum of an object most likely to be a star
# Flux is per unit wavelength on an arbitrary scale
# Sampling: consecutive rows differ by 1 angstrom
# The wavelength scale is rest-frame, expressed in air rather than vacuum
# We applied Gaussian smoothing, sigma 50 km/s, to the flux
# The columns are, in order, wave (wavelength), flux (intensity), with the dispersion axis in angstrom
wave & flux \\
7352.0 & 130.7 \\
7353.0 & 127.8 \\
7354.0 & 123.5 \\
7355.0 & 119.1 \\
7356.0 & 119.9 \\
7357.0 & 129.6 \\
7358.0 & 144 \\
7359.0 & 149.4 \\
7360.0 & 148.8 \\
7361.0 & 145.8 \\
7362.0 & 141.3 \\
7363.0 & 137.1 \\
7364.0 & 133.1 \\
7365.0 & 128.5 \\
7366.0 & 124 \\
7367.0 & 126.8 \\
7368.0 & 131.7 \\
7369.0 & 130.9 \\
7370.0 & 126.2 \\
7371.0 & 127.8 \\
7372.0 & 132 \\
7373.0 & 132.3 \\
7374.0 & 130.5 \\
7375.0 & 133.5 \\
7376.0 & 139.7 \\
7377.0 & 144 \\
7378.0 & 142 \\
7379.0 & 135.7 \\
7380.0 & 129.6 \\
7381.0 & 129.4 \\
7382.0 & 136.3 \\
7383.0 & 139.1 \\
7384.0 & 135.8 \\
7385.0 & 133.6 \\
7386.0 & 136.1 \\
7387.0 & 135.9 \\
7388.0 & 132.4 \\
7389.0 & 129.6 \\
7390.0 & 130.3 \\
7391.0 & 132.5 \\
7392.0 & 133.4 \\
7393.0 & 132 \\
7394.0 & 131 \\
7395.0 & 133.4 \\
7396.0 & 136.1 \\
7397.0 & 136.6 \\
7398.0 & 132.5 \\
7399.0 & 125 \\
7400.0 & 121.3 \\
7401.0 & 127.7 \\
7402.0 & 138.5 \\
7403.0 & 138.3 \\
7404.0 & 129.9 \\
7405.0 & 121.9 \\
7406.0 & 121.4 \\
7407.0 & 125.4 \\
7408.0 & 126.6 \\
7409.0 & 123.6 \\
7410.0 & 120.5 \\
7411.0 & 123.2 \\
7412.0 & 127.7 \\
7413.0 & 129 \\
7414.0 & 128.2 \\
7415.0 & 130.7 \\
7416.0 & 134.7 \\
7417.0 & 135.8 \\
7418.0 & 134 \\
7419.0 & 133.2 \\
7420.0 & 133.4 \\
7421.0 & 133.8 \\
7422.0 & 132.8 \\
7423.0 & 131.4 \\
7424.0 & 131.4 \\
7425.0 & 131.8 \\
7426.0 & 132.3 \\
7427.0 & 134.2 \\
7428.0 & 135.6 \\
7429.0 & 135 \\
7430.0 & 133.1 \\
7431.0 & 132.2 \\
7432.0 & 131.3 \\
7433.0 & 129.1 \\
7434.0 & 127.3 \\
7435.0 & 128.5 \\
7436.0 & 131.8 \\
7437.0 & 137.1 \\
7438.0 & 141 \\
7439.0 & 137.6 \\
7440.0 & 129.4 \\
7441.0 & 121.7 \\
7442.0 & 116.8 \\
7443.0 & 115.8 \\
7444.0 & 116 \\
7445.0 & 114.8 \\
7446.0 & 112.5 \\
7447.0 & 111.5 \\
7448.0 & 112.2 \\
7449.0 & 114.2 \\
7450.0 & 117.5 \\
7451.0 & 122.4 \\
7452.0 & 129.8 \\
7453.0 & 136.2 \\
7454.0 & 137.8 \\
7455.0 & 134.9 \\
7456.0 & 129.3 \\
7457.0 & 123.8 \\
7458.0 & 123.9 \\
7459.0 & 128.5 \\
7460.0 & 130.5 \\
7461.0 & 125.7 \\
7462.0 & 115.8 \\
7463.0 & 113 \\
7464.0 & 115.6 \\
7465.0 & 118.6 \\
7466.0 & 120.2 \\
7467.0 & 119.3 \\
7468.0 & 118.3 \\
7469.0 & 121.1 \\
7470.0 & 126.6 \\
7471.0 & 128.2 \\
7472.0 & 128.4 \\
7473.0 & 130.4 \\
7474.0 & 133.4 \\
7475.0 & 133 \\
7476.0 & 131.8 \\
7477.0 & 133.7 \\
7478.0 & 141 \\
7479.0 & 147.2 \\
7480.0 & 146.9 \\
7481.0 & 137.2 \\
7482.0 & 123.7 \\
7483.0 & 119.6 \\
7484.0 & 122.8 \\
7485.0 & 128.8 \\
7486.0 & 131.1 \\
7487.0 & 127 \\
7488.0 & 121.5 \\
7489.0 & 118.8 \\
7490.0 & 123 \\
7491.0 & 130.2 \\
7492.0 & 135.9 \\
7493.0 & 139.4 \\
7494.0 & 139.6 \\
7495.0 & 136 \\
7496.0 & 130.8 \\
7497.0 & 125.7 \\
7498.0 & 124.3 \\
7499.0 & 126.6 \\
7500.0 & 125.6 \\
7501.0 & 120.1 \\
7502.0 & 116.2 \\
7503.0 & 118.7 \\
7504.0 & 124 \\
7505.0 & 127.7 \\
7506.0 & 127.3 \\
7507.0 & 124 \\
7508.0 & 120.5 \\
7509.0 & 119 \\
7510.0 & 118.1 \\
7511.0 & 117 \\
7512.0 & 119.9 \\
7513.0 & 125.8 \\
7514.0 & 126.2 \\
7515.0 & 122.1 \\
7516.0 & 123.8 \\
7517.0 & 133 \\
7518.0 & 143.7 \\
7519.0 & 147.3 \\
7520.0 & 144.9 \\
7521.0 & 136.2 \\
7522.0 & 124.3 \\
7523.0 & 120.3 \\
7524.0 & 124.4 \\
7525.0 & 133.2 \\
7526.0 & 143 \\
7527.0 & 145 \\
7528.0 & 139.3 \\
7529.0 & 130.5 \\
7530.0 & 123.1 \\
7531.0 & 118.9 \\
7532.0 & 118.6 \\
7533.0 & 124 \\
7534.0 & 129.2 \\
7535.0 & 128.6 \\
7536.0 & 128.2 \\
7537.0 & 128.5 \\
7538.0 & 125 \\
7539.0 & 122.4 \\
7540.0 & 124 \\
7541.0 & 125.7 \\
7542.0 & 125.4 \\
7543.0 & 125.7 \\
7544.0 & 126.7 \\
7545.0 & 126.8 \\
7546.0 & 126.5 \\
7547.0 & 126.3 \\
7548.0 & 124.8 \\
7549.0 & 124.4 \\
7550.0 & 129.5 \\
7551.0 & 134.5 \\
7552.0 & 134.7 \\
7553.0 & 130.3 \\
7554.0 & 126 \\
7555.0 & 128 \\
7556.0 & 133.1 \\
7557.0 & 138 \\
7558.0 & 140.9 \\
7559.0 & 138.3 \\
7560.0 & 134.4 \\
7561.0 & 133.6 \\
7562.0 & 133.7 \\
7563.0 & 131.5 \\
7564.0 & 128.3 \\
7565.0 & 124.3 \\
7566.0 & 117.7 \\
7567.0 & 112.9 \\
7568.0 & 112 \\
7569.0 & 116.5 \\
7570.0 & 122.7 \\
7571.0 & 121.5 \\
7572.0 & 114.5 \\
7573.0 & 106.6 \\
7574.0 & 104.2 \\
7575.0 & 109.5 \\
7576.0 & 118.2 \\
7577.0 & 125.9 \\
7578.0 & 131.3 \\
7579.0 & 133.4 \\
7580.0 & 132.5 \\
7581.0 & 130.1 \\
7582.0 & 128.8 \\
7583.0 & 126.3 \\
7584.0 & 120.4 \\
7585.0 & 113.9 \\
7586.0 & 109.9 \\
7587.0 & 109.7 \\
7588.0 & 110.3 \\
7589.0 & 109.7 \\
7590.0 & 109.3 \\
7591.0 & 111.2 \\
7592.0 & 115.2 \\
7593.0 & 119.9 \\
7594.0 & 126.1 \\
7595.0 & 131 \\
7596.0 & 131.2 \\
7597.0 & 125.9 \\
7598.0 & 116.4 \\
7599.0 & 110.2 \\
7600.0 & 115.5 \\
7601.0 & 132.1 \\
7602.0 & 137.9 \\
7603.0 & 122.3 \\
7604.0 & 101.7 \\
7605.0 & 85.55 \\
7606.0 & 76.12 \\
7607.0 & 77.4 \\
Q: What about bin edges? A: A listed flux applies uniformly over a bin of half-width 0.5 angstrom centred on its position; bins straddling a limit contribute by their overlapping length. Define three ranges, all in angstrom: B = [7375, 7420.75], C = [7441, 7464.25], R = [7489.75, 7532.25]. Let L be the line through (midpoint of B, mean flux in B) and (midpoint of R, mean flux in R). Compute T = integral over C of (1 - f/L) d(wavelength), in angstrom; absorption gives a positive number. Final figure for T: 1.5 angstrom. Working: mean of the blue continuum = 132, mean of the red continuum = 128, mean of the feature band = 122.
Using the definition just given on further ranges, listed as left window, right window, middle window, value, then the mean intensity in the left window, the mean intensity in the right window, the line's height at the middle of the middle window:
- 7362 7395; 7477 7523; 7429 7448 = 0.72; 133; 128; 131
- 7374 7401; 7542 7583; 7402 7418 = 0.51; 134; 126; 133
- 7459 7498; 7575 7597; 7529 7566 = -1.42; 128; 121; 124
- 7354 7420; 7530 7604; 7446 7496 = 0.38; 132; 124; 128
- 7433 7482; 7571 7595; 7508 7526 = -0.84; 126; 118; 123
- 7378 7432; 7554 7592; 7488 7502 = -0.19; 132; 122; 127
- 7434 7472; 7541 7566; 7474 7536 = -0.94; 124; 130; 127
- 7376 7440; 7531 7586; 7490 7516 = 0.46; 132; 125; 128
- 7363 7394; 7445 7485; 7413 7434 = -0.52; 133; 126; 129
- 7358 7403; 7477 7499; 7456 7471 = 1.10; 134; 131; 132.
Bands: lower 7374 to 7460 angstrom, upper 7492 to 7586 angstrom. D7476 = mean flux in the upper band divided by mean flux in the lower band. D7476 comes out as 0.98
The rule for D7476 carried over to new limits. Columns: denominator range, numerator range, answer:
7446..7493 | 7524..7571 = 1.01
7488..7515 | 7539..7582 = 1.00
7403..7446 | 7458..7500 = 0.99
